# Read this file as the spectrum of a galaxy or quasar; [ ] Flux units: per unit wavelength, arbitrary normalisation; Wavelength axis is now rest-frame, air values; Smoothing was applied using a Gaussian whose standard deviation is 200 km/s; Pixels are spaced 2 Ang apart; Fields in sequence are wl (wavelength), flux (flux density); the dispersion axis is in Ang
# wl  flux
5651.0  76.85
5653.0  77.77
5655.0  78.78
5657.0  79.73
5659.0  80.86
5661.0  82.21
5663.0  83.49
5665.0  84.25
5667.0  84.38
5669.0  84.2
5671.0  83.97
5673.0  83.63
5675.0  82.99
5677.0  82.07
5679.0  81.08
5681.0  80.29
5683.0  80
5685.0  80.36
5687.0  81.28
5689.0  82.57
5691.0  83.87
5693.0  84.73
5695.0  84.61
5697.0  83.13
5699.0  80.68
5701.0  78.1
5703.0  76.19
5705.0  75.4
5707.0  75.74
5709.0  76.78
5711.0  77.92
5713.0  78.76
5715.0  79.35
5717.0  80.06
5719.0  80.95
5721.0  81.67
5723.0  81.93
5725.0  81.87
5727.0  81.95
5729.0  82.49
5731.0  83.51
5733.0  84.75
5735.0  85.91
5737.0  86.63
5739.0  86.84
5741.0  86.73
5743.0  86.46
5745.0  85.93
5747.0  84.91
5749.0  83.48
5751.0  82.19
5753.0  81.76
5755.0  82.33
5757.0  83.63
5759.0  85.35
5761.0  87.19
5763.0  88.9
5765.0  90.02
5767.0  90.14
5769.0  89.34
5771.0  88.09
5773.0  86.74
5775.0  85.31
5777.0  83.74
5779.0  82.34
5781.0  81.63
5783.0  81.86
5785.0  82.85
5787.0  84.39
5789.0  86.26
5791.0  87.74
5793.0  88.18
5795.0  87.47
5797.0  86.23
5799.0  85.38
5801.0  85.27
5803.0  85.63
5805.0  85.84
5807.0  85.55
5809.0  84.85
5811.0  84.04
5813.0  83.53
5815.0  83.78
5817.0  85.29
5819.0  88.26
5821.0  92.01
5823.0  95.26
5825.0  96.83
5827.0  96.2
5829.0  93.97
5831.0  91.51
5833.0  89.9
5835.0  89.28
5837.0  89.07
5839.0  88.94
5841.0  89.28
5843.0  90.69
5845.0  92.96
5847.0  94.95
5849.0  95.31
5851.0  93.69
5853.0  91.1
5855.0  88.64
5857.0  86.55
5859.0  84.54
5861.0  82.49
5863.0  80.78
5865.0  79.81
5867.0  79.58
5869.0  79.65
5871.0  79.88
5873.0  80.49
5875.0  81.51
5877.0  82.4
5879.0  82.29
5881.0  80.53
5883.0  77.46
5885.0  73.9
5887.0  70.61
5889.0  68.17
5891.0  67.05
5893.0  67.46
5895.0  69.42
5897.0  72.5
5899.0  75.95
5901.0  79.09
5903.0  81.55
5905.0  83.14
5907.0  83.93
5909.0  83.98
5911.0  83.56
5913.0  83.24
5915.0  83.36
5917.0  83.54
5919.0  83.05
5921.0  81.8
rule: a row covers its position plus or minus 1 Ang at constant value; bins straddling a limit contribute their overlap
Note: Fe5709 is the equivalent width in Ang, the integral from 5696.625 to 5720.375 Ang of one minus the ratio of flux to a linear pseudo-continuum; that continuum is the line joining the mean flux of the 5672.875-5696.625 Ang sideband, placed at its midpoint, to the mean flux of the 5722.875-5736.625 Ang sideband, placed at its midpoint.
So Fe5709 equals 1.25 Ang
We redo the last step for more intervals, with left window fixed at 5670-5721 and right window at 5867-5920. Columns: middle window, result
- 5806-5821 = -1.2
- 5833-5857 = -3.7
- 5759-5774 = -1.6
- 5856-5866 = -0.5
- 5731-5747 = -1.2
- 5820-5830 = -2.0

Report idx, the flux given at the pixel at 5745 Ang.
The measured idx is 85.93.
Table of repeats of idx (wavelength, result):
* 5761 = 87.19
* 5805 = 85.84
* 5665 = 84.25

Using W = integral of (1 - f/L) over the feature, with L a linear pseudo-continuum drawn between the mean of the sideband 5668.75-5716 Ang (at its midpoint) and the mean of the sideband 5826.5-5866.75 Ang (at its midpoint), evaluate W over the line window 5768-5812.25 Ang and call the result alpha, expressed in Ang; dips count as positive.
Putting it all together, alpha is 0.4 Ang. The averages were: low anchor 80.7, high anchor 89.2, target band 85.4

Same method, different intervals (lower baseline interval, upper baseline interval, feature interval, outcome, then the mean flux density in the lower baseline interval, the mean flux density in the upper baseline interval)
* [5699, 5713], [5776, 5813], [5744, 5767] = -1.1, 77.1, 84.9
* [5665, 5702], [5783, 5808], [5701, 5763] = 1.1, 82.4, 85.7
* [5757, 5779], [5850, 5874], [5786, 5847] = -2.2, 87.1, 83.9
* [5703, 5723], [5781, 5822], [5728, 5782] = -2.3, 78.6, 85.6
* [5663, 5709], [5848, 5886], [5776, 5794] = -0.4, 81.5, 83.2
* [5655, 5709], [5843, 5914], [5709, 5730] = 0.2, 81.4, 81.2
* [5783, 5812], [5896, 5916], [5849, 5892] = 0.9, 85.6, 81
